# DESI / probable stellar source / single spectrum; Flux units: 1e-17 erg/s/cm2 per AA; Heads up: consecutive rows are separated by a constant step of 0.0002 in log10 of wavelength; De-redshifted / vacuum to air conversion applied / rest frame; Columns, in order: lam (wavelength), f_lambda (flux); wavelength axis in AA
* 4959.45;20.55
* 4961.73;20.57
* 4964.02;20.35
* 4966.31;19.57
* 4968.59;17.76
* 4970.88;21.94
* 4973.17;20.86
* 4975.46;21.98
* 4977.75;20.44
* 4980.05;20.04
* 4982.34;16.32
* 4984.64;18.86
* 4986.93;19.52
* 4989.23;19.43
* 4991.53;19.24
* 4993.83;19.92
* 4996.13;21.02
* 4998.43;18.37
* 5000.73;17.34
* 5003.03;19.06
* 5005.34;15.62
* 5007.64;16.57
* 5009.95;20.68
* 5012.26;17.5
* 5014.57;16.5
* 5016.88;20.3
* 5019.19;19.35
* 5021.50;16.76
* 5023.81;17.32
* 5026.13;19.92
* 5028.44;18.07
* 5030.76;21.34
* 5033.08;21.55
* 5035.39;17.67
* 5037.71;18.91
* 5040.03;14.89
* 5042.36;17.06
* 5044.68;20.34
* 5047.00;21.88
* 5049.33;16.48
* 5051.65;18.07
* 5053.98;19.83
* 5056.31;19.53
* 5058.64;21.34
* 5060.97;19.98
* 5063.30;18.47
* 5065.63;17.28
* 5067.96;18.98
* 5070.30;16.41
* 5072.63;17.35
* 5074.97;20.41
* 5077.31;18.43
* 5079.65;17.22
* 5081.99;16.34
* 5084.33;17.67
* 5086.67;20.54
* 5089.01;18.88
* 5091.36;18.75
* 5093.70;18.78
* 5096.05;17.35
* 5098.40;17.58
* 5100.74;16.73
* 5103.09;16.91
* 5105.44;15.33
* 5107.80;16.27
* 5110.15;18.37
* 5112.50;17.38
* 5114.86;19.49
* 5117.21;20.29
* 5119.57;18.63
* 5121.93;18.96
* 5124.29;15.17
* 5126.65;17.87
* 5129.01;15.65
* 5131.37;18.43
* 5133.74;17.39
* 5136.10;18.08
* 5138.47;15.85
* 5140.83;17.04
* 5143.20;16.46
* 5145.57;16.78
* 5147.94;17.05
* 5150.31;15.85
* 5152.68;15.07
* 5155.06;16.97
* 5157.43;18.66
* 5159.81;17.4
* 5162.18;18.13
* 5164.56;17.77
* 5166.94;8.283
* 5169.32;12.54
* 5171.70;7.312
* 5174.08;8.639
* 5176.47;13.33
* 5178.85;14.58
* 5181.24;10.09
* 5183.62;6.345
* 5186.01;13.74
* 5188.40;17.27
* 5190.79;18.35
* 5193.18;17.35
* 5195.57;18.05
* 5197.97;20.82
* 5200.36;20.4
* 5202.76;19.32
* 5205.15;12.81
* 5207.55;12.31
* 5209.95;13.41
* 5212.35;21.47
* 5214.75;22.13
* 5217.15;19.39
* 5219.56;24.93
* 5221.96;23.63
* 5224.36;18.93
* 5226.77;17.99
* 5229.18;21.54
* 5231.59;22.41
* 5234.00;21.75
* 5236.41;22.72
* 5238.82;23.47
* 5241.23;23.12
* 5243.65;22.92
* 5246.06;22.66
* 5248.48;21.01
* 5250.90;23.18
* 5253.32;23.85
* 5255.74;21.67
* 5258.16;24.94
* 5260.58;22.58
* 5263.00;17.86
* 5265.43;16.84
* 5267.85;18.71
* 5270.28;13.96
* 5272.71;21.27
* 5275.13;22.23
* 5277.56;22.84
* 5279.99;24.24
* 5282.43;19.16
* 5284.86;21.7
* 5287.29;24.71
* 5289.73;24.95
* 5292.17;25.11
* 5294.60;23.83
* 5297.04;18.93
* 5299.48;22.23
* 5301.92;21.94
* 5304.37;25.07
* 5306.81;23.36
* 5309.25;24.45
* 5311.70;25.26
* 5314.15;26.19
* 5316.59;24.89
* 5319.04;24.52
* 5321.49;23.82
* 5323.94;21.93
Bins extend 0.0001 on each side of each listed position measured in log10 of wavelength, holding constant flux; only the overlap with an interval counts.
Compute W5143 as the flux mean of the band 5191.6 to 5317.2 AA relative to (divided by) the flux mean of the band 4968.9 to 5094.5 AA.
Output 1.13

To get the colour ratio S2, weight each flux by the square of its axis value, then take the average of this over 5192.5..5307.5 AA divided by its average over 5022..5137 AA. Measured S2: 1.23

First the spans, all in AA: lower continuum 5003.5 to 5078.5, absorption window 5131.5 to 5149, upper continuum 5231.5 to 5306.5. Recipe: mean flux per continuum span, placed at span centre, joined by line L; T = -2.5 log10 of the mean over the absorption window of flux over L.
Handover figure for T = 0.18 mag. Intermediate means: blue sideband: 18.6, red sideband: 22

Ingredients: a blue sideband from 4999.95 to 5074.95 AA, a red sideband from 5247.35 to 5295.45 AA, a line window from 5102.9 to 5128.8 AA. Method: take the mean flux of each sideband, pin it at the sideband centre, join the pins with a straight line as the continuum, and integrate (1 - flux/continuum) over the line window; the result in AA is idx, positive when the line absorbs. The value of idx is 2.6 AA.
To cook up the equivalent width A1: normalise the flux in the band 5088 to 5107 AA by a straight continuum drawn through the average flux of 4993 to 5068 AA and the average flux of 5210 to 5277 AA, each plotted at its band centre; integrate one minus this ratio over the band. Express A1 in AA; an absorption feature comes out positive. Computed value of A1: 2.0 AA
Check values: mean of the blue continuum 18.7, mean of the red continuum 21.3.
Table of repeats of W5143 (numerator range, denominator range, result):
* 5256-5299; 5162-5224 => 1.35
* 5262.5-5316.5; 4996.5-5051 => 1.20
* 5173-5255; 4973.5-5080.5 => 0.99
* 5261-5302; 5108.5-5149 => 1.21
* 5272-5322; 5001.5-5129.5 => 1.28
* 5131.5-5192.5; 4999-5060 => 0.80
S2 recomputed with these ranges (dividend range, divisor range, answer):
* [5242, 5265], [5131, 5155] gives 1.38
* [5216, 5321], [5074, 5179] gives 1.41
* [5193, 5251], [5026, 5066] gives 1.14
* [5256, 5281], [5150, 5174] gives 1.48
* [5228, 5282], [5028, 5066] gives 1.23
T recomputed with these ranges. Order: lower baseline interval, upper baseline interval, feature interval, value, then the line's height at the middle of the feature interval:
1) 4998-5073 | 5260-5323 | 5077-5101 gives 0.07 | 19.3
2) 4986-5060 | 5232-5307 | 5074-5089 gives 0.06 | 19.6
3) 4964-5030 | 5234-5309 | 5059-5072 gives 0.08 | 19.7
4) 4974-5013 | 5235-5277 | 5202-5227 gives 0.12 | 21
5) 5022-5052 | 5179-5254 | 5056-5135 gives 0.05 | 18.9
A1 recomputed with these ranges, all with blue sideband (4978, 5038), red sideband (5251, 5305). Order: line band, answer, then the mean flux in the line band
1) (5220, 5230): 0.16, 20.8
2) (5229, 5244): -0.93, 22.6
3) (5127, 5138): 1.54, 17.3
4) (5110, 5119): 0.46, 18.9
